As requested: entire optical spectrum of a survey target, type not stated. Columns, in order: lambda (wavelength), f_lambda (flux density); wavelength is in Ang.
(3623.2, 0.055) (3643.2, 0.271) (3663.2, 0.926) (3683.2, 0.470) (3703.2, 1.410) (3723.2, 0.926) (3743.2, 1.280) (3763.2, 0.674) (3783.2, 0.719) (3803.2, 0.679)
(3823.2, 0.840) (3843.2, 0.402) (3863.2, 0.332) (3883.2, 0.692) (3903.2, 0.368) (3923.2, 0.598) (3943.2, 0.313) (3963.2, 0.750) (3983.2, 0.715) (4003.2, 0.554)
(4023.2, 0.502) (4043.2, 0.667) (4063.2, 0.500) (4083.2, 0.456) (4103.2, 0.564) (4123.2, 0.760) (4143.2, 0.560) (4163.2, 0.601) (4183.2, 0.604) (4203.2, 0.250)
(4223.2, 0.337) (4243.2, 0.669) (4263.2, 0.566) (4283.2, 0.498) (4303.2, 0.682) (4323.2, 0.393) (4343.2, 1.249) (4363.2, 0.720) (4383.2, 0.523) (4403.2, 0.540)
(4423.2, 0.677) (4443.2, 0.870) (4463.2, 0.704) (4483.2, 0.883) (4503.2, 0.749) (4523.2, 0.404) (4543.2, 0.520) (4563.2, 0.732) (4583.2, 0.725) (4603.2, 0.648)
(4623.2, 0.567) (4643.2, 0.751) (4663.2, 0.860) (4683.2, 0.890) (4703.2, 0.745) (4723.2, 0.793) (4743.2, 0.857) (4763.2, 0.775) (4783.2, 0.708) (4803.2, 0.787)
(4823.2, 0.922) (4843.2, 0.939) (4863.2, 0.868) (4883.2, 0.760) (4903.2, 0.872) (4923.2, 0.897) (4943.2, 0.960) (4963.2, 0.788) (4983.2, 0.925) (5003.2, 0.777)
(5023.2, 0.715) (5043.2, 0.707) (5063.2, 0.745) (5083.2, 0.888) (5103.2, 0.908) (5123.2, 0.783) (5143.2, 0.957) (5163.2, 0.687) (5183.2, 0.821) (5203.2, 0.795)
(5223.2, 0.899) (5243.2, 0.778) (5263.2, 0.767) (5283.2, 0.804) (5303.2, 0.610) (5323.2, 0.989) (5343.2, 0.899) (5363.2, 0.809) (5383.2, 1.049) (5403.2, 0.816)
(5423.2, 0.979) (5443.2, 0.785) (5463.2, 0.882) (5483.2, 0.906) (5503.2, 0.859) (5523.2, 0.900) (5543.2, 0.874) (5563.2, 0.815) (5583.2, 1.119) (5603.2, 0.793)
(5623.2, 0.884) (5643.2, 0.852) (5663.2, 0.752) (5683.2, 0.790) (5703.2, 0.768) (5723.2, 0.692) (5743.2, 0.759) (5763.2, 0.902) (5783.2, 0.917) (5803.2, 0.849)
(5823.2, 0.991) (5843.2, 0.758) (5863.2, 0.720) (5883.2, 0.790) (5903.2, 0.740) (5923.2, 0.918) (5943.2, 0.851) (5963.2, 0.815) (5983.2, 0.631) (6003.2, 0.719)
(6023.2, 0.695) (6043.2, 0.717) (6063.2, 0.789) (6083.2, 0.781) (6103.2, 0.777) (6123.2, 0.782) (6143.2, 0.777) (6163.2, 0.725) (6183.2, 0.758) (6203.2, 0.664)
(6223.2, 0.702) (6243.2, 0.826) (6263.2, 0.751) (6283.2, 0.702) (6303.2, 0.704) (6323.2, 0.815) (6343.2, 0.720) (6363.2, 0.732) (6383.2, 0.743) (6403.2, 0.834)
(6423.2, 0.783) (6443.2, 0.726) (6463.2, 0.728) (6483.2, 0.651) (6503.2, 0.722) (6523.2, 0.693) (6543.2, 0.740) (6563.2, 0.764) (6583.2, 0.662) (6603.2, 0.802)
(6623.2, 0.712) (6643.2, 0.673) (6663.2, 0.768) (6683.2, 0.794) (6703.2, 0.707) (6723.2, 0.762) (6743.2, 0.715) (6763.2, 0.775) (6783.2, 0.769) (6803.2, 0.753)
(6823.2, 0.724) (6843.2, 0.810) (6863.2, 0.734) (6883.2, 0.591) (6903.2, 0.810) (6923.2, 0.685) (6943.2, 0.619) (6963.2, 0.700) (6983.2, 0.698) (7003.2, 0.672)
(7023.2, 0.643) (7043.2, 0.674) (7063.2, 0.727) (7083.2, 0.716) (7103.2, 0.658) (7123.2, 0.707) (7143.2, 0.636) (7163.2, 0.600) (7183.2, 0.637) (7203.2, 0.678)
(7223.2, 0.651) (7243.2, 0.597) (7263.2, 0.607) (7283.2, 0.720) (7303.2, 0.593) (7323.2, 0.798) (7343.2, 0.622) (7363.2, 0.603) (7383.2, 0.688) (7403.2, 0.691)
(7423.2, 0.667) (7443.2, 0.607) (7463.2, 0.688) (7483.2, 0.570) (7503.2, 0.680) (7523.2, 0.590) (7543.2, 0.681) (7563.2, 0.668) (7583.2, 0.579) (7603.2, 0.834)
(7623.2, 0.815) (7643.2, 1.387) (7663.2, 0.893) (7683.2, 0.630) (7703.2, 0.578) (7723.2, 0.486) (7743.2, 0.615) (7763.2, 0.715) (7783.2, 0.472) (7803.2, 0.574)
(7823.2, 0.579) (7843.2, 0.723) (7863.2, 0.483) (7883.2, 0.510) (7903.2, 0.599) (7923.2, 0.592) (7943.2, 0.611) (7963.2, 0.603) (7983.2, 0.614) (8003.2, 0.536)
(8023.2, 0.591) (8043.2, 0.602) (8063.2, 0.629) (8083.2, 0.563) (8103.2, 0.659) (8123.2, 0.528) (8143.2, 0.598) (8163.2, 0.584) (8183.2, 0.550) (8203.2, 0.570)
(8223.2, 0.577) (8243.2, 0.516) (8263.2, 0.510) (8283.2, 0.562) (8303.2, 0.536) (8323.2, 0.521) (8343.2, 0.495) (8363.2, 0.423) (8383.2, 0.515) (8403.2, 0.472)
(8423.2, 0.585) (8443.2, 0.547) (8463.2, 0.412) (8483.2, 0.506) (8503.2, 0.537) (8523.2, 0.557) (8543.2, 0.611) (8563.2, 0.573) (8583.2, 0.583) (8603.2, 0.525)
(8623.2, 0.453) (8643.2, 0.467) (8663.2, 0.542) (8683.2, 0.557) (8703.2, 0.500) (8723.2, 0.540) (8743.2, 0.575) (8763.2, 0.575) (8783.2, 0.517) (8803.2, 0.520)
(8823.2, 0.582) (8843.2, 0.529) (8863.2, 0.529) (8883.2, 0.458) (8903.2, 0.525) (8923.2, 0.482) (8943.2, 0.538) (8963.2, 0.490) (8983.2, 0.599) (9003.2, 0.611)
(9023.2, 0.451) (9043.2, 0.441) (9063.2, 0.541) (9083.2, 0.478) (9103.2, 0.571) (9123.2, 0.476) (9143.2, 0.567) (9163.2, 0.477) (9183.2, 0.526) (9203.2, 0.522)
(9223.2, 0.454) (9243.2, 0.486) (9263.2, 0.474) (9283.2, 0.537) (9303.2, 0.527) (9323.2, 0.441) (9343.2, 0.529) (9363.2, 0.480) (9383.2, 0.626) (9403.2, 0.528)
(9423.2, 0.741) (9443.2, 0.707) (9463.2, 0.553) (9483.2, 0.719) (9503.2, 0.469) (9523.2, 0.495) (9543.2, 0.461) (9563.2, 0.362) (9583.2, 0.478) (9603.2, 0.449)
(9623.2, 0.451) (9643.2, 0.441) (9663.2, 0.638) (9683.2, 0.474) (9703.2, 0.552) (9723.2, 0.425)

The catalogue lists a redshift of 0.165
